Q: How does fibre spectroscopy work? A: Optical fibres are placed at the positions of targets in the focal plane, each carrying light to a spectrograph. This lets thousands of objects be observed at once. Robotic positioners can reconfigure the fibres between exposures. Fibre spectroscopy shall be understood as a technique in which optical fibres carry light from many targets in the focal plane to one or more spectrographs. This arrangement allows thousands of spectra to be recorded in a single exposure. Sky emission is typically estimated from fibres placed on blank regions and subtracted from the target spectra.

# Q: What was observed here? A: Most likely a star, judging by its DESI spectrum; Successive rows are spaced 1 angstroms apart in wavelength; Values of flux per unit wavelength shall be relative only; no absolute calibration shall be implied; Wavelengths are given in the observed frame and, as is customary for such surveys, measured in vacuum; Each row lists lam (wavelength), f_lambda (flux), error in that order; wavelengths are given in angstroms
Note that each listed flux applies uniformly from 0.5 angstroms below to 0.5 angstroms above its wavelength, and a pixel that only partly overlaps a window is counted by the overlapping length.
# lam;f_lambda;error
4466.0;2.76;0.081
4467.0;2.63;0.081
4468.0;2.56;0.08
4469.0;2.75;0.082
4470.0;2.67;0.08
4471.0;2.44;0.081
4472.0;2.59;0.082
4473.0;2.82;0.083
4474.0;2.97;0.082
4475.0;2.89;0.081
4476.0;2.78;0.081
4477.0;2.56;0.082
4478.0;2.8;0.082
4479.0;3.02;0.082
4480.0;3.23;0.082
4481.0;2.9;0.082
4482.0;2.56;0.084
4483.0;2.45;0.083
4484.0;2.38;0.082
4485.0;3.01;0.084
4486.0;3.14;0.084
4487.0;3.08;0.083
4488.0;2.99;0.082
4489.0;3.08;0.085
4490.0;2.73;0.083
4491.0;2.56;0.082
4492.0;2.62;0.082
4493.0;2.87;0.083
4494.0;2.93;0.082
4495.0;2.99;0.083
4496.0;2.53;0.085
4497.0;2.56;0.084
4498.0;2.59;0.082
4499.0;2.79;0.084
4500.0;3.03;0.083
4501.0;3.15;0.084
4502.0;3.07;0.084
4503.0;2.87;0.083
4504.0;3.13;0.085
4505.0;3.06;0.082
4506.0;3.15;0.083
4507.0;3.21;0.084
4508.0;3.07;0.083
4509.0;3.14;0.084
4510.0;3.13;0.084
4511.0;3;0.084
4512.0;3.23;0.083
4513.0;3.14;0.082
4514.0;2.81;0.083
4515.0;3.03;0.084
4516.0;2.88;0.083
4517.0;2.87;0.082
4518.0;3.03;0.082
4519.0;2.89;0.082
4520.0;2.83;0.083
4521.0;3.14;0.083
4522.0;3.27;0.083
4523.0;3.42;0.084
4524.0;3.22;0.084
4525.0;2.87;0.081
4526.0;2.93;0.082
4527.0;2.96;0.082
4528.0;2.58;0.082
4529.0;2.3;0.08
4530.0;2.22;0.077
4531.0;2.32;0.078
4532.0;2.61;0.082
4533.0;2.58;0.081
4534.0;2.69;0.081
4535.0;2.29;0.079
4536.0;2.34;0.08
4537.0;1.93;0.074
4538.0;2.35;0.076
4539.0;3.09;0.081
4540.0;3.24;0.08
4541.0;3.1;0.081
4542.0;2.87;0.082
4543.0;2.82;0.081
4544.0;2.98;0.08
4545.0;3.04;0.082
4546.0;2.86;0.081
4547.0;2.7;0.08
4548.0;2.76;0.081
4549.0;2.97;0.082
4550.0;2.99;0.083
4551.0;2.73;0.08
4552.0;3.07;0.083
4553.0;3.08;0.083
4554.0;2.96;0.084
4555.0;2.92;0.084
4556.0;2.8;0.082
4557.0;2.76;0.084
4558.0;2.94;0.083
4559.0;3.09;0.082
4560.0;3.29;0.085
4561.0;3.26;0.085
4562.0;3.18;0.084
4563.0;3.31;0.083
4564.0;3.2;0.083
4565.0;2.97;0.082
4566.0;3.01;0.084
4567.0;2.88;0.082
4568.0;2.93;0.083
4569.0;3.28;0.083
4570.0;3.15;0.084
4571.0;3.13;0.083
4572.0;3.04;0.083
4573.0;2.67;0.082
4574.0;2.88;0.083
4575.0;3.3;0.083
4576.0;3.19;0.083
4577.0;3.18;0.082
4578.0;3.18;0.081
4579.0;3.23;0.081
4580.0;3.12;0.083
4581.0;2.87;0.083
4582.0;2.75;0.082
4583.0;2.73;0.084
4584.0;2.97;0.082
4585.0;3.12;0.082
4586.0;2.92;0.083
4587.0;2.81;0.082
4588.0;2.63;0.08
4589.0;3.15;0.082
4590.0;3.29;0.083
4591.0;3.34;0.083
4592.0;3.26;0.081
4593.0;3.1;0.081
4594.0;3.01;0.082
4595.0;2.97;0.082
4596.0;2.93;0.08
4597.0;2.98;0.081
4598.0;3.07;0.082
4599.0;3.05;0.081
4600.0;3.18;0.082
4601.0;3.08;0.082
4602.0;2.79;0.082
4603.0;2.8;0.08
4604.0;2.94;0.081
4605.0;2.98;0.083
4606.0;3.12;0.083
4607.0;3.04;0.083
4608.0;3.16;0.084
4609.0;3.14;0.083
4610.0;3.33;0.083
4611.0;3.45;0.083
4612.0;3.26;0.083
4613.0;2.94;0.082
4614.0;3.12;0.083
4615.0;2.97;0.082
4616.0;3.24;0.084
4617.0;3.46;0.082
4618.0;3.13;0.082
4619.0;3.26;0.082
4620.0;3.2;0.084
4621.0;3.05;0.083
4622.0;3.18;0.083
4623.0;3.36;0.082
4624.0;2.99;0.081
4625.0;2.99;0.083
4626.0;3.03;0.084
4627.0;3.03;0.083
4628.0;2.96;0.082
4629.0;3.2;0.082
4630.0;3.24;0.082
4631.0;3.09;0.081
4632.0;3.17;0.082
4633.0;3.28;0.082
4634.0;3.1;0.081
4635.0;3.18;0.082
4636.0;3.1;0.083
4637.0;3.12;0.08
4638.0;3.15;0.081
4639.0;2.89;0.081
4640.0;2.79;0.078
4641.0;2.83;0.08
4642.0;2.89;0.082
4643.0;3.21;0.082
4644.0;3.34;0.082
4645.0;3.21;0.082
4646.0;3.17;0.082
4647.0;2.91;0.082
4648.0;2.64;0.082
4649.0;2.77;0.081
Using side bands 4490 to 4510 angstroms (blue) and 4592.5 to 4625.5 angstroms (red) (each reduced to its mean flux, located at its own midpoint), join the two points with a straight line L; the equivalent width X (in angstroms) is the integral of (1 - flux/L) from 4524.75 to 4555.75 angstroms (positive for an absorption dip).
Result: 2.5 angstroms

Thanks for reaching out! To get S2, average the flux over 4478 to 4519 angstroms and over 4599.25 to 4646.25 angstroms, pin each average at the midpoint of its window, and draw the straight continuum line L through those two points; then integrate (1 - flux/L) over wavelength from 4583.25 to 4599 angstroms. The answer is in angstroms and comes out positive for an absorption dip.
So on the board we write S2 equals 0.2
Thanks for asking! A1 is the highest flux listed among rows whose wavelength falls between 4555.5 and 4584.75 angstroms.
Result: 3.31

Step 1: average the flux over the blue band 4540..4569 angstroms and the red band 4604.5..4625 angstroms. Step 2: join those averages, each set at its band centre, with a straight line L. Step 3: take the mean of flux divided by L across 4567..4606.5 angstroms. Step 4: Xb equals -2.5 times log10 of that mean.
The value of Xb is 0.02 mag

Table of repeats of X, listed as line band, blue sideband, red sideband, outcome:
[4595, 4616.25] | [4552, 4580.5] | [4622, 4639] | 0.20 angstroms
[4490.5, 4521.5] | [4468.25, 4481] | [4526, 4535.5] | -3.55 angstroms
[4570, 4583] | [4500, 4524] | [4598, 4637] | 0.26 angstroms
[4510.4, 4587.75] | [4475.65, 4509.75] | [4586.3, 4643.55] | 1.48 angstroms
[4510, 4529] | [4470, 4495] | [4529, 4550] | -1.82 angstroms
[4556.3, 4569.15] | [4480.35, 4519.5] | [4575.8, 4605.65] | -0.38 angstroms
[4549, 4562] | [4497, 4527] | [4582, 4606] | 0.06 angstroms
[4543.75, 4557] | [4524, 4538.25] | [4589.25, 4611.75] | -1.10 angstroms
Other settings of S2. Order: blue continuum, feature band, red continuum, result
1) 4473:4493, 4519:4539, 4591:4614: 1.6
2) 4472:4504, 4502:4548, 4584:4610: 0.5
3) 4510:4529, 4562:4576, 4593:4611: -0.2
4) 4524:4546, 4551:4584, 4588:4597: -1.4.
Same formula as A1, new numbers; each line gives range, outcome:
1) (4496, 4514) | 3.23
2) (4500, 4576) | 3.42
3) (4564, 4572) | 3.28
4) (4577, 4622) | 3.46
